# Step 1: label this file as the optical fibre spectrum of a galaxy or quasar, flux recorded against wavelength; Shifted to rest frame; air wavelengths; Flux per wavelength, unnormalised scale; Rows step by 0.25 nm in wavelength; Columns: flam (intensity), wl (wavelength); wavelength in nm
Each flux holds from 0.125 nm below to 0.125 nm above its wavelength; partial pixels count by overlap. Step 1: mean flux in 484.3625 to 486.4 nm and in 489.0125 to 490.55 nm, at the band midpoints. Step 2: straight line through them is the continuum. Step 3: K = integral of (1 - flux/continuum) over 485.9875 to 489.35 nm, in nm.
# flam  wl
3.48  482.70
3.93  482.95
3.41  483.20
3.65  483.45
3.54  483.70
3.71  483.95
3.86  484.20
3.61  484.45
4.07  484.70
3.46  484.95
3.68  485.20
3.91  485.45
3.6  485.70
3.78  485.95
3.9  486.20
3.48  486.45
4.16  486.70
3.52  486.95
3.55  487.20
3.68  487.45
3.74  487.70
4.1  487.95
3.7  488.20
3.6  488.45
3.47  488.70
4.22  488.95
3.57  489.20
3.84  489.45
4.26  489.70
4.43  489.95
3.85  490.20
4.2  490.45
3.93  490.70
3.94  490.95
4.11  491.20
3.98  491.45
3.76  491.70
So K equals 0.125 nm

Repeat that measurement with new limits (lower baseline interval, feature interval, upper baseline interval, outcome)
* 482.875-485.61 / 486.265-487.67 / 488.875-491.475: 0.059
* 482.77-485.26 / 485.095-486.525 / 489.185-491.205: 0.020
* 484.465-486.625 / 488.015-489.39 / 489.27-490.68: 0.085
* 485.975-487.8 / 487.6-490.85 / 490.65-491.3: -0.032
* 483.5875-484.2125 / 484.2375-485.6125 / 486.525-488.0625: -0.015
